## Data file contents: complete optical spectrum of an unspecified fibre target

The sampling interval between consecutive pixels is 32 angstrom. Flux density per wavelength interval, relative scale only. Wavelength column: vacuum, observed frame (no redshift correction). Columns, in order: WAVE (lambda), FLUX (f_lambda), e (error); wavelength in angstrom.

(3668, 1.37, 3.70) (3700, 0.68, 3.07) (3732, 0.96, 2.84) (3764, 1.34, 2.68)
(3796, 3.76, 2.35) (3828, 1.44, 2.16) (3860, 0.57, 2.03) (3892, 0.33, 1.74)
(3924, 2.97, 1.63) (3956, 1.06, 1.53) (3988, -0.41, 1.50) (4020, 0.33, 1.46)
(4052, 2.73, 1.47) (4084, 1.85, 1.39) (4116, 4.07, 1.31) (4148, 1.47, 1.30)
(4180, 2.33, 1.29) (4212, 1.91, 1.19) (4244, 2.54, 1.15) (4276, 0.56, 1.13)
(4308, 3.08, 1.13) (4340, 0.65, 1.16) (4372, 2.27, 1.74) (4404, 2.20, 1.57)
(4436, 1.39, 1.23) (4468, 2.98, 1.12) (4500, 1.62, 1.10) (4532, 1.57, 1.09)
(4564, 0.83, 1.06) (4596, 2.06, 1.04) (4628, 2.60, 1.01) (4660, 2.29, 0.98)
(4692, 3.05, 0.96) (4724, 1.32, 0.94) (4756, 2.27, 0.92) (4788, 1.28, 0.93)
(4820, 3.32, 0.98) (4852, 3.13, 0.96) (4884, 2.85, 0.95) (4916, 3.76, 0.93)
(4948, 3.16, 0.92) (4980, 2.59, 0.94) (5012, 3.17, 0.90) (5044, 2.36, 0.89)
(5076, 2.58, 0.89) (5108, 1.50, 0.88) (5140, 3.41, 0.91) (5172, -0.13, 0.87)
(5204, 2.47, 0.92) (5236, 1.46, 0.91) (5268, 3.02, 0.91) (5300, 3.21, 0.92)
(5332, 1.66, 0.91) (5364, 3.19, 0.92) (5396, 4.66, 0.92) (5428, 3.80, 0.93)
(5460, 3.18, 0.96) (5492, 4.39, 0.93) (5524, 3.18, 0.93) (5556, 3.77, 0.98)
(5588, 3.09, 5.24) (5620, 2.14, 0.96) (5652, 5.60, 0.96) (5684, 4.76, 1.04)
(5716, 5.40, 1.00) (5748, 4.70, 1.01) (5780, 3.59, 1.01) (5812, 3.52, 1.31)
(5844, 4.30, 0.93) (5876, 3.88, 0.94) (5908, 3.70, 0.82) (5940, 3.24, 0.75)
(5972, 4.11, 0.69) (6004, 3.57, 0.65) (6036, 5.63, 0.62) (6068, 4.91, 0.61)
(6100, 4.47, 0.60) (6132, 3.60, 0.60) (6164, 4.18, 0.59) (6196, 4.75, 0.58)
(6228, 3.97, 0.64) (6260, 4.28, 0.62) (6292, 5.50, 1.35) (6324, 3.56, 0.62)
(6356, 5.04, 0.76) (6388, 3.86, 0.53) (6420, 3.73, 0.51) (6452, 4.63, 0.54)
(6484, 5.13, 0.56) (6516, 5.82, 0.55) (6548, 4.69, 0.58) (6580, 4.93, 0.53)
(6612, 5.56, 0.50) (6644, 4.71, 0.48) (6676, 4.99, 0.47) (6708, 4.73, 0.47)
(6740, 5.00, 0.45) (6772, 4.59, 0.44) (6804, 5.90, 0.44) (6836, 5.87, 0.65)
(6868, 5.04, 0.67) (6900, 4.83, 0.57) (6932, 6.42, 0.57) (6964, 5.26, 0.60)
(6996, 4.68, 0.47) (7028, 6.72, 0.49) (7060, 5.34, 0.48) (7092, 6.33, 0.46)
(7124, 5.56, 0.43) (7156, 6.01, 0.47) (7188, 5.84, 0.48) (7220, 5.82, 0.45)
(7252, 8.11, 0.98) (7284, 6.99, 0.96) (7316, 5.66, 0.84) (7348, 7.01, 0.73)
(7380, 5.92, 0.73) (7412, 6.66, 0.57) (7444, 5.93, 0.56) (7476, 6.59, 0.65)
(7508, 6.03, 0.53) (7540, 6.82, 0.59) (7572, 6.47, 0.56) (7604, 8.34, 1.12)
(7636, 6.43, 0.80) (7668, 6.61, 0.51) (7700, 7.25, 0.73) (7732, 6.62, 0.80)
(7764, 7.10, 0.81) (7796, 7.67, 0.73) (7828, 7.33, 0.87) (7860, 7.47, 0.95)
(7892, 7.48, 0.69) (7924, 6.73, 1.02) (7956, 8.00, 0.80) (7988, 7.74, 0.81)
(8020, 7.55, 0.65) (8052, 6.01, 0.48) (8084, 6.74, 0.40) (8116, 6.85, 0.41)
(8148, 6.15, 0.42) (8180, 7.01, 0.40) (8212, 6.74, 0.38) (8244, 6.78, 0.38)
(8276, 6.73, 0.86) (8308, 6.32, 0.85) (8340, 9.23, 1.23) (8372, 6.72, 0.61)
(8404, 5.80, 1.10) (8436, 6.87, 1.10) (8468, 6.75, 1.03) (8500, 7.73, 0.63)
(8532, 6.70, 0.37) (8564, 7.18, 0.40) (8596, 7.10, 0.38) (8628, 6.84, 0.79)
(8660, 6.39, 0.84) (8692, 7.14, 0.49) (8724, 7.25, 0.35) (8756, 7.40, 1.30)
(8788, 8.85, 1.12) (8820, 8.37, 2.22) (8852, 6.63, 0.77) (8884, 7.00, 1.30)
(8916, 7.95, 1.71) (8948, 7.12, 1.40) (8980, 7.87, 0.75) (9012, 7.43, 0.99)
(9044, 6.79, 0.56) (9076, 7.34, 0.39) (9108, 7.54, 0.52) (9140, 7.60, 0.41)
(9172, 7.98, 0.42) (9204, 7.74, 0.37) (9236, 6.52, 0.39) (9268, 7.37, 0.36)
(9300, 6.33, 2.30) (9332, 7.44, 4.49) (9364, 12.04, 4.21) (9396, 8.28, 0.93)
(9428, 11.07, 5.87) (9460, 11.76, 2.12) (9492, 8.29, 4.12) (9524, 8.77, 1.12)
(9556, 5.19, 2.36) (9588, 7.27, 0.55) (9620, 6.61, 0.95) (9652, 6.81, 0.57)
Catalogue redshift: 0.622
